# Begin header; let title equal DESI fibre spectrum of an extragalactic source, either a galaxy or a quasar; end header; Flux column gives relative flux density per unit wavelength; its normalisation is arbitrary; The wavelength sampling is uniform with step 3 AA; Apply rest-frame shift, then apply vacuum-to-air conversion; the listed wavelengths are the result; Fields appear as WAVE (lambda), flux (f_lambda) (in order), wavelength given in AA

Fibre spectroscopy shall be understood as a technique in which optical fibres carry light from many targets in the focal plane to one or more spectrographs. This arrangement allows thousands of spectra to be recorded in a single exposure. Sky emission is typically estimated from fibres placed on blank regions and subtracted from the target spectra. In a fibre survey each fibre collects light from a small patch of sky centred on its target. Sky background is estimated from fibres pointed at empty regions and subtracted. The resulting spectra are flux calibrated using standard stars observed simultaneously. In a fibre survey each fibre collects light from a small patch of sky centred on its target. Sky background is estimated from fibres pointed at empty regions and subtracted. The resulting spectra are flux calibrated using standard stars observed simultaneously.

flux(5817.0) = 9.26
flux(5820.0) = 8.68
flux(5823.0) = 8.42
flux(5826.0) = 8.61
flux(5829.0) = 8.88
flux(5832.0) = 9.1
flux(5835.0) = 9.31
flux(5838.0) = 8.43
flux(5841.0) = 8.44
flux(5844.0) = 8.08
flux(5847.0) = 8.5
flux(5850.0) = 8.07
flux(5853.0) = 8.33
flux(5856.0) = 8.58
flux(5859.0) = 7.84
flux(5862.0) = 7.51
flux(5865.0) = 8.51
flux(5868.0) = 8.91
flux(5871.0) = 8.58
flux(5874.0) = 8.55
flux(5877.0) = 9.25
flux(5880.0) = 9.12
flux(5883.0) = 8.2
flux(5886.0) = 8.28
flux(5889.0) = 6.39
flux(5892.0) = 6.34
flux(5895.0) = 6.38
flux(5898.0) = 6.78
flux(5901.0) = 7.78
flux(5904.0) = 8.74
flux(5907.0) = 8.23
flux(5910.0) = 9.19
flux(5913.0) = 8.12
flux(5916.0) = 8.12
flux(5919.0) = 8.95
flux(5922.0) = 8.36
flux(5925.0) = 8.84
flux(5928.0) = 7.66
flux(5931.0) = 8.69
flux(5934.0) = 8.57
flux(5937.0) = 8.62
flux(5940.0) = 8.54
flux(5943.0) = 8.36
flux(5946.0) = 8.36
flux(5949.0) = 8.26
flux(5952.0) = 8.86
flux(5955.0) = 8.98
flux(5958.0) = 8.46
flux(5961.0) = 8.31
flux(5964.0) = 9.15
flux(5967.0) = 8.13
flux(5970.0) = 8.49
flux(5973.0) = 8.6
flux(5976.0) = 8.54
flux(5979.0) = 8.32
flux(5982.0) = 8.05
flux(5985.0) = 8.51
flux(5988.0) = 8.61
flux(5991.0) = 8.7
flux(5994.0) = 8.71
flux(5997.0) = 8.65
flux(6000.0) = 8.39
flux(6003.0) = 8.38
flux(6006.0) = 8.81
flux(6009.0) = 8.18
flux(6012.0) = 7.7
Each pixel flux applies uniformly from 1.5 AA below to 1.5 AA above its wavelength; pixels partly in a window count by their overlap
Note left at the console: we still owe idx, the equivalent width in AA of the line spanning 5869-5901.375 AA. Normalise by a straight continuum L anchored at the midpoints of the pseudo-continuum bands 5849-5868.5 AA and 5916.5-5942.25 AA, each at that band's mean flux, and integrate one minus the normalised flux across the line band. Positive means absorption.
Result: 2.0 AA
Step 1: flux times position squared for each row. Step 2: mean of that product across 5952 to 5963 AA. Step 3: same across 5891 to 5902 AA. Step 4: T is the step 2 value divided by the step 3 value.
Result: 1.30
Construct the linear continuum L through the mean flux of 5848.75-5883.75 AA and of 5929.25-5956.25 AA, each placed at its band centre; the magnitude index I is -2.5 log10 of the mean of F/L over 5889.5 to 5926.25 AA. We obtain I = 0.08 mag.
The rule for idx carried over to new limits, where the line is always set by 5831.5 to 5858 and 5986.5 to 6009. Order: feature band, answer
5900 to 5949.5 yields 0.57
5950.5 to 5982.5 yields 0.05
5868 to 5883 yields -0.51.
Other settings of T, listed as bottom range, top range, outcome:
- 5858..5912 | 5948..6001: 1.10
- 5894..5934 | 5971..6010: 1.07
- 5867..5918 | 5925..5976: 1.08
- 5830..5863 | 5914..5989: 1.05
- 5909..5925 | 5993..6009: 1.03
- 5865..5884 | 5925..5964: 0.99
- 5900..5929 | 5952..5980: 1.04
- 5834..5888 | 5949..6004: 1.05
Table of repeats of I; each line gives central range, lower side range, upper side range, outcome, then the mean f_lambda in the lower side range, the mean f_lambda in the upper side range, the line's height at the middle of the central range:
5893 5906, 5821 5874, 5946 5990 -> 0.15 mag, 8.48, 8.52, 8.5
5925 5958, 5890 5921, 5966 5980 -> -0.05 mag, 7.85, 8.43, 8.16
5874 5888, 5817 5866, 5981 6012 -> -0.02 mag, 8.48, 8.47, 8.48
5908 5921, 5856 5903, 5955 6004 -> -0.06 mag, 7.93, 8.52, 8.13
